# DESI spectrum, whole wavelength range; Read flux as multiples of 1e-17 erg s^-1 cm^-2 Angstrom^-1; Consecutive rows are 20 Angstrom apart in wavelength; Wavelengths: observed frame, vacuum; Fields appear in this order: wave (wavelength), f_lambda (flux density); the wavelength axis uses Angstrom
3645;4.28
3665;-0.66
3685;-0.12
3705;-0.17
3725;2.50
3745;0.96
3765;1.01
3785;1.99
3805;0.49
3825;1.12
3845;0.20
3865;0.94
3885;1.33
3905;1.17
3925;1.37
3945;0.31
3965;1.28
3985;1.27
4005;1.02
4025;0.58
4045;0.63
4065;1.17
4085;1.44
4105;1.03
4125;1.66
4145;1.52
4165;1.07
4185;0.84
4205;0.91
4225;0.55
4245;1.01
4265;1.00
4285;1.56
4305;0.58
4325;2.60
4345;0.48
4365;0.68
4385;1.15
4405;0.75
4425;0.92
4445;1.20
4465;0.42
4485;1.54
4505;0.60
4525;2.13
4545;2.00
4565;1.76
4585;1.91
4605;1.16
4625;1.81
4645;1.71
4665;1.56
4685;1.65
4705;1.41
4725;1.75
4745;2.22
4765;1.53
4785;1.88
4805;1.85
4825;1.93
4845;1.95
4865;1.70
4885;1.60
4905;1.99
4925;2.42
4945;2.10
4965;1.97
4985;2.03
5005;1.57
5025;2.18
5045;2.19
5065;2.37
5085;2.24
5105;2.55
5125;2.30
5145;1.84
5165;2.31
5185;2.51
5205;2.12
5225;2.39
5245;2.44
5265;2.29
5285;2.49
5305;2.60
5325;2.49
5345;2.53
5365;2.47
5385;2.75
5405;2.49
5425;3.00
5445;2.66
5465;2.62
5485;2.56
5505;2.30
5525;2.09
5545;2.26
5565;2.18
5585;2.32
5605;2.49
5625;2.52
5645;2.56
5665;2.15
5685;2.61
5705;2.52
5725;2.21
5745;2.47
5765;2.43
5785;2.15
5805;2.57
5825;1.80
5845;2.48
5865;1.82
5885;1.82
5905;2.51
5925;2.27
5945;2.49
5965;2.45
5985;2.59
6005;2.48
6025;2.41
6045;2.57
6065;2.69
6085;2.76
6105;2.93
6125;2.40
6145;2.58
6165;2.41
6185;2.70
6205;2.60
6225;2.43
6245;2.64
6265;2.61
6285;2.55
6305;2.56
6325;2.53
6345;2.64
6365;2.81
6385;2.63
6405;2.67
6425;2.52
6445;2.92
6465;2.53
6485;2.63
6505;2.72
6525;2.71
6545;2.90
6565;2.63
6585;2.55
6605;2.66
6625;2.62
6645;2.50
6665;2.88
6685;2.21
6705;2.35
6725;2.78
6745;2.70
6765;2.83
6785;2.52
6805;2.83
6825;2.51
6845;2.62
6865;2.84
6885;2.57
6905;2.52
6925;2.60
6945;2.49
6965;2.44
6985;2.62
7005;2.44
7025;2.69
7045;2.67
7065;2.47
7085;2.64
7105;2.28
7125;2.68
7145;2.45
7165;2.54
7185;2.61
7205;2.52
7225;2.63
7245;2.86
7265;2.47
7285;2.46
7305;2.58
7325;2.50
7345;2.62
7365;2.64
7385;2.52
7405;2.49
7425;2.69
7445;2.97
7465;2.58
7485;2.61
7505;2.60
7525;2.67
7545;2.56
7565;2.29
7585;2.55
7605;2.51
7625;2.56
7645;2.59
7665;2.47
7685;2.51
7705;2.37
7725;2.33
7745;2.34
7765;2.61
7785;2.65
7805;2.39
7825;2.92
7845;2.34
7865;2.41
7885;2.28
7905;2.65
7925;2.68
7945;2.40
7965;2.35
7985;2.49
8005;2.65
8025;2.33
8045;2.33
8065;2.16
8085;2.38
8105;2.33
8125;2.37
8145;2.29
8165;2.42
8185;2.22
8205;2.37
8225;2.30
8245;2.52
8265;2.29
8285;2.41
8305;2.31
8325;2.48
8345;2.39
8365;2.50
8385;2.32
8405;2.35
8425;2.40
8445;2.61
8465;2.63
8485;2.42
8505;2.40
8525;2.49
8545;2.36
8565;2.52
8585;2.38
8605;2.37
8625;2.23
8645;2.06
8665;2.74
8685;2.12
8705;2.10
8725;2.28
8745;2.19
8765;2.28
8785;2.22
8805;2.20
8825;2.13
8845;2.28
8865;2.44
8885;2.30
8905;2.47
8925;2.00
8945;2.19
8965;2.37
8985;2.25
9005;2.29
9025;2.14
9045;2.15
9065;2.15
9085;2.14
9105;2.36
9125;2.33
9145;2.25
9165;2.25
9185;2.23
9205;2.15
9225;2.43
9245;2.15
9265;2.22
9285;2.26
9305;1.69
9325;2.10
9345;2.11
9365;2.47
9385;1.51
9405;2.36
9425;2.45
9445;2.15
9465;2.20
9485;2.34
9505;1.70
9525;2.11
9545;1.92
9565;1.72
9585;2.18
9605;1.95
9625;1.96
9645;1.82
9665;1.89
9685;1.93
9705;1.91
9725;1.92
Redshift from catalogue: 0.13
